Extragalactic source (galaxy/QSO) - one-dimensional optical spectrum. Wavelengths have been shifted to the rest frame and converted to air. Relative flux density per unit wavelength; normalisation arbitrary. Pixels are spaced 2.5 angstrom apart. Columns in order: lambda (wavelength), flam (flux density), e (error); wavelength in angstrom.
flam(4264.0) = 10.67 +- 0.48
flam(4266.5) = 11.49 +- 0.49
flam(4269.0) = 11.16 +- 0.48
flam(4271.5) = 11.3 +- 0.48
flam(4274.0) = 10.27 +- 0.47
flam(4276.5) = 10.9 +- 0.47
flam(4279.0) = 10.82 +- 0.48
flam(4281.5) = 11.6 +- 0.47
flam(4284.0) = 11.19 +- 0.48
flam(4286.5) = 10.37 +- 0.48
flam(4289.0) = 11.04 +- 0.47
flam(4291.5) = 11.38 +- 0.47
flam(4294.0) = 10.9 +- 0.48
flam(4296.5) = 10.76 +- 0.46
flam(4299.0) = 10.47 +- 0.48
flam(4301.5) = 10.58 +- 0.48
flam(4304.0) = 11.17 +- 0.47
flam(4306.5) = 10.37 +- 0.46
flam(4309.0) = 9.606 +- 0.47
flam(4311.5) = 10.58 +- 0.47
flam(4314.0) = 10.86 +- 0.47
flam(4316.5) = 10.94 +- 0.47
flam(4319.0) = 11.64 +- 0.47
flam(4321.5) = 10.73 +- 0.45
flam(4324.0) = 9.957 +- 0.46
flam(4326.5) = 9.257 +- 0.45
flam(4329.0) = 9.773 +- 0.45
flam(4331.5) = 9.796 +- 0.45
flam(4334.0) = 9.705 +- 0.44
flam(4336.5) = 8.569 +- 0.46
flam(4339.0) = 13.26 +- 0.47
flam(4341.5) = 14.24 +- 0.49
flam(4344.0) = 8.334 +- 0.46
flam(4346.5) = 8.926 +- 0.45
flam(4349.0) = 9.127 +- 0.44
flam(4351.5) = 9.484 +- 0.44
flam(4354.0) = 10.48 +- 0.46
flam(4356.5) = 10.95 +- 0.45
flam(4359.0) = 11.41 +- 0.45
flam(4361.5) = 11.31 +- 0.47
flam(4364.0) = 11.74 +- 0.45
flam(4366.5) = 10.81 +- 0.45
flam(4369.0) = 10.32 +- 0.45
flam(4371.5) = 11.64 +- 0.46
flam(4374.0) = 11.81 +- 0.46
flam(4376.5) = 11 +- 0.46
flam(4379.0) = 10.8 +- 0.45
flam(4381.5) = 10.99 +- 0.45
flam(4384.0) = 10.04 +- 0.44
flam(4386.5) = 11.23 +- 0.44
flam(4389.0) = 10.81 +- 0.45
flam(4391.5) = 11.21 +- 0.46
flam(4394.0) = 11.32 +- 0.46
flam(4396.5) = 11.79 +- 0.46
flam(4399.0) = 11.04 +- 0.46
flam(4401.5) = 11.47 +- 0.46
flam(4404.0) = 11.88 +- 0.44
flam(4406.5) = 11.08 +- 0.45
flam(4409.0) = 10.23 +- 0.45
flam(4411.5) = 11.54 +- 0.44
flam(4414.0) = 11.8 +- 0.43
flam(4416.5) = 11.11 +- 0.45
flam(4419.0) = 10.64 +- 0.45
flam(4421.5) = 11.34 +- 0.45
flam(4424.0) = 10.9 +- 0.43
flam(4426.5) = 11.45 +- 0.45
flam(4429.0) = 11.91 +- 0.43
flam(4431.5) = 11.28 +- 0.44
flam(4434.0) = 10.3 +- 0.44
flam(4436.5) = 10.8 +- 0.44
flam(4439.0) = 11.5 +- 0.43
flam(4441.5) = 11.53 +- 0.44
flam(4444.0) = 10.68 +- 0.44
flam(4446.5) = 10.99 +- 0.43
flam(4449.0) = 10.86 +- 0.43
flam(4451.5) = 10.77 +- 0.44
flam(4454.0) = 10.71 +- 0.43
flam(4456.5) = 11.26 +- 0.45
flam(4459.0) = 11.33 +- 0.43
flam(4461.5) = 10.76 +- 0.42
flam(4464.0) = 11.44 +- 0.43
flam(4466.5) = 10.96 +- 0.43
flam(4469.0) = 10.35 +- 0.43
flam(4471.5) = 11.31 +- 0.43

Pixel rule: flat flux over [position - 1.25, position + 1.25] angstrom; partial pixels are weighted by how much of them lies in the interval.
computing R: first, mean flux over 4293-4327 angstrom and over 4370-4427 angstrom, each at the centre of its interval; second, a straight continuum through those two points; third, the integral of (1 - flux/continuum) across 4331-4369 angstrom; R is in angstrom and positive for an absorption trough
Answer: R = 1.1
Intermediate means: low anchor 10.6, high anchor 11.2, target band 10.6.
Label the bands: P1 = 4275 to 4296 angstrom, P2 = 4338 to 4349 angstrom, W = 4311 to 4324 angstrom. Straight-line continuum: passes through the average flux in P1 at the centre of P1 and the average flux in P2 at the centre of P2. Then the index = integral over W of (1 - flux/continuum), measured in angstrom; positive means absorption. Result 0.1 angstrom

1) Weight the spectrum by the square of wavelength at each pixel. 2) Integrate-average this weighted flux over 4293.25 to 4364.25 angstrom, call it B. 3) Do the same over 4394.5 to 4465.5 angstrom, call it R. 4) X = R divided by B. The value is 1.11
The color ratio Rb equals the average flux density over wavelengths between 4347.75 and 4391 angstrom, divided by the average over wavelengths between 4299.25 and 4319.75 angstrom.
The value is 1.01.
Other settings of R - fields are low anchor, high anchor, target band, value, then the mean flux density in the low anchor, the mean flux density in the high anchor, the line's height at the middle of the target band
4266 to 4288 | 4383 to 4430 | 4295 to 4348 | 3.0 angstrom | 11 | 11.2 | 11.1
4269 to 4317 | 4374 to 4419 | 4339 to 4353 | 0.8 angstrom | 10.8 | 11.1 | 11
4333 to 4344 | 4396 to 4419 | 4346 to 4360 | 1.3 angstrom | 11.1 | 11.3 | 11.2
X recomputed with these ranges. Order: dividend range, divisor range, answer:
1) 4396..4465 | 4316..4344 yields 1.10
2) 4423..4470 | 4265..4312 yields 1.10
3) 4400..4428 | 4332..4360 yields 1.12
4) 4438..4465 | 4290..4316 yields 1.11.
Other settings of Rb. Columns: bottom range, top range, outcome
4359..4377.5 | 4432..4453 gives 0.97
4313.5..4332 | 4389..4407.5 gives 1.10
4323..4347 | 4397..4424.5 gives 1.10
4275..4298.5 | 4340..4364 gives 0.96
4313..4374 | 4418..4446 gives 1.05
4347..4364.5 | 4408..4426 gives 1.06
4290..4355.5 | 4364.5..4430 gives 1.07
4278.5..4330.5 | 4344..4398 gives 1.01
